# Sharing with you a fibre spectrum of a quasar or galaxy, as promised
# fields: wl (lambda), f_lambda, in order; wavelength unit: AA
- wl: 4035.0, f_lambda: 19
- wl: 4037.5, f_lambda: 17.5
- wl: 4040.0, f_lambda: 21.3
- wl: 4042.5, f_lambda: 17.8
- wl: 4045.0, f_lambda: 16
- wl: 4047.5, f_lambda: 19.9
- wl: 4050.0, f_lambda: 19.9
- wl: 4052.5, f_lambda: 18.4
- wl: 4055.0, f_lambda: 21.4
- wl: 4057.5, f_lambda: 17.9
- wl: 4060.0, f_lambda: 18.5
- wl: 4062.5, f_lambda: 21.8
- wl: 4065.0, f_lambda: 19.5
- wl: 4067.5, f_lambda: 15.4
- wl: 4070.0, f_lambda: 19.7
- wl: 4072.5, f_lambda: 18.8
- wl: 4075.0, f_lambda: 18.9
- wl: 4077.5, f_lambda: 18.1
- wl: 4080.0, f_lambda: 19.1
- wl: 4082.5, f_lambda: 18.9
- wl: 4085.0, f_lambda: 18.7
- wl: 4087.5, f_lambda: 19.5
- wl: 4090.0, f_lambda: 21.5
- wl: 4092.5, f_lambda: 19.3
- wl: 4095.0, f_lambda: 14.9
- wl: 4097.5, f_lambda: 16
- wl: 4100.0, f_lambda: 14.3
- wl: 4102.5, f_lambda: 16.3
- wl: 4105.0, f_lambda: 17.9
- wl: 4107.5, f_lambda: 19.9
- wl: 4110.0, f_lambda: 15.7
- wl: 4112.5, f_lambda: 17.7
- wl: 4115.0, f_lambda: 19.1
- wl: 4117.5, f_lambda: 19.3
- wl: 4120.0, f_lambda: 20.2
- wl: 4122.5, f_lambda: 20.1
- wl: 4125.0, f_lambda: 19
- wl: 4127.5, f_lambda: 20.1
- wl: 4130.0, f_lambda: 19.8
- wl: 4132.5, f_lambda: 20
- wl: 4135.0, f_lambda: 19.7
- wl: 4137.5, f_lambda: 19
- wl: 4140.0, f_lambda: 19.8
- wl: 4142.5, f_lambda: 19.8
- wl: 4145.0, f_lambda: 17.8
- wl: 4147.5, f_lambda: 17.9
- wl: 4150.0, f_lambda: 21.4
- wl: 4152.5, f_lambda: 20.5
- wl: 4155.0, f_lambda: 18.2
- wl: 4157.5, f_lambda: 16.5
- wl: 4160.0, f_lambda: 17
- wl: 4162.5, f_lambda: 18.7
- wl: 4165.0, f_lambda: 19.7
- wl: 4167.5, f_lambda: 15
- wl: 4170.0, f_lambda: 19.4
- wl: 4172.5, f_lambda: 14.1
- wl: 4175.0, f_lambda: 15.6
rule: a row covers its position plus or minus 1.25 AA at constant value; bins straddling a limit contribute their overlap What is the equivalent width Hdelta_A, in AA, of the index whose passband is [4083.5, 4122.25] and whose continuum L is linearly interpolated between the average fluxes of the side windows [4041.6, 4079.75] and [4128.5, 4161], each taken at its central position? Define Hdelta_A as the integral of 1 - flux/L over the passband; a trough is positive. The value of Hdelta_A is 1.8 AA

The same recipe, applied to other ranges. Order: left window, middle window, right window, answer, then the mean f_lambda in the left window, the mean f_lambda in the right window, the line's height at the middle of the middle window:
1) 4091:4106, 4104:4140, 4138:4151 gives -2.4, 16.5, 19.3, 17.9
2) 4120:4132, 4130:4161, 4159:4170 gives -0.3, 19.8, 17.8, 18.8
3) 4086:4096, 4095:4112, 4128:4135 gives 2.3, 18.9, 19.9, 19.2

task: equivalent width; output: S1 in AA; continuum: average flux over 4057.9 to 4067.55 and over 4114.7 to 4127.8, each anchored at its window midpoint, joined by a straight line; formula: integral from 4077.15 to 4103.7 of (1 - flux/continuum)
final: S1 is 2.1 AA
